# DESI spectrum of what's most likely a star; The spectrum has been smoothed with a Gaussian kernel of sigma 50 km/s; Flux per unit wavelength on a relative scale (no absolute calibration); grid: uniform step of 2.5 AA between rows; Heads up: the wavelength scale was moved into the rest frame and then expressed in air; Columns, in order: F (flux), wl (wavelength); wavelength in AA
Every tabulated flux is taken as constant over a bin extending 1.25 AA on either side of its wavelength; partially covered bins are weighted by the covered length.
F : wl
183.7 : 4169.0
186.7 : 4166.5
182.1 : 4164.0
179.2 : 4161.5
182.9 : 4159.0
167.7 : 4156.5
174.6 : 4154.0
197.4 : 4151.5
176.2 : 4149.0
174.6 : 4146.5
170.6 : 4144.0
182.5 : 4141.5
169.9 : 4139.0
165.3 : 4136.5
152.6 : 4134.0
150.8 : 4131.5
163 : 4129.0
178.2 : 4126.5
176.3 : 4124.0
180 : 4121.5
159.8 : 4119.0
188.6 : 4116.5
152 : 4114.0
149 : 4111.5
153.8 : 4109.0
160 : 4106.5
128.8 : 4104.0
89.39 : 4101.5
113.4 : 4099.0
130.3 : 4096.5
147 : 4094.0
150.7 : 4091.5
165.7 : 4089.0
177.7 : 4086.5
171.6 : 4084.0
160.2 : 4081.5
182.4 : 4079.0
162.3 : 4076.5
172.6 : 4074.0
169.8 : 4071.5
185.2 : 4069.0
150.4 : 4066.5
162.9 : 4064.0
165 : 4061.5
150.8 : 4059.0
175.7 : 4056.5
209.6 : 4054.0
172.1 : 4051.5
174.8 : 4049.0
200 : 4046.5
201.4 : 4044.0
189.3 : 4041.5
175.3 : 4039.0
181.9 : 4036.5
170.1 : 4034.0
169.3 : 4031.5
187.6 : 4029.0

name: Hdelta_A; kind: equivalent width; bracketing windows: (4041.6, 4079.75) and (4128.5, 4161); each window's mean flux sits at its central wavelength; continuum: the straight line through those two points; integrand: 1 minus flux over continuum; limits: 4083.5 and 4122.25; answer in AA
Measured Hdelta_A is 5.2 AA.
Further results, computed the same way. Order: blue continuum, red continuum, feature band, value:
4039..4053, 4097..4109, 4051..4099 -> -2.8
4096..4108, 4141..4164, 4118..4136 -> -1.8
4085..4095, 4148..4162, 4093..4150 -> 4.5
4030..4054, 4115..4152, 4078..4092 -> 0.7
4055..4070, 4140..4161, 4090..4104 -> 3.6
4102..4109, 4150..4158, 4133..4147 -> -0.1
